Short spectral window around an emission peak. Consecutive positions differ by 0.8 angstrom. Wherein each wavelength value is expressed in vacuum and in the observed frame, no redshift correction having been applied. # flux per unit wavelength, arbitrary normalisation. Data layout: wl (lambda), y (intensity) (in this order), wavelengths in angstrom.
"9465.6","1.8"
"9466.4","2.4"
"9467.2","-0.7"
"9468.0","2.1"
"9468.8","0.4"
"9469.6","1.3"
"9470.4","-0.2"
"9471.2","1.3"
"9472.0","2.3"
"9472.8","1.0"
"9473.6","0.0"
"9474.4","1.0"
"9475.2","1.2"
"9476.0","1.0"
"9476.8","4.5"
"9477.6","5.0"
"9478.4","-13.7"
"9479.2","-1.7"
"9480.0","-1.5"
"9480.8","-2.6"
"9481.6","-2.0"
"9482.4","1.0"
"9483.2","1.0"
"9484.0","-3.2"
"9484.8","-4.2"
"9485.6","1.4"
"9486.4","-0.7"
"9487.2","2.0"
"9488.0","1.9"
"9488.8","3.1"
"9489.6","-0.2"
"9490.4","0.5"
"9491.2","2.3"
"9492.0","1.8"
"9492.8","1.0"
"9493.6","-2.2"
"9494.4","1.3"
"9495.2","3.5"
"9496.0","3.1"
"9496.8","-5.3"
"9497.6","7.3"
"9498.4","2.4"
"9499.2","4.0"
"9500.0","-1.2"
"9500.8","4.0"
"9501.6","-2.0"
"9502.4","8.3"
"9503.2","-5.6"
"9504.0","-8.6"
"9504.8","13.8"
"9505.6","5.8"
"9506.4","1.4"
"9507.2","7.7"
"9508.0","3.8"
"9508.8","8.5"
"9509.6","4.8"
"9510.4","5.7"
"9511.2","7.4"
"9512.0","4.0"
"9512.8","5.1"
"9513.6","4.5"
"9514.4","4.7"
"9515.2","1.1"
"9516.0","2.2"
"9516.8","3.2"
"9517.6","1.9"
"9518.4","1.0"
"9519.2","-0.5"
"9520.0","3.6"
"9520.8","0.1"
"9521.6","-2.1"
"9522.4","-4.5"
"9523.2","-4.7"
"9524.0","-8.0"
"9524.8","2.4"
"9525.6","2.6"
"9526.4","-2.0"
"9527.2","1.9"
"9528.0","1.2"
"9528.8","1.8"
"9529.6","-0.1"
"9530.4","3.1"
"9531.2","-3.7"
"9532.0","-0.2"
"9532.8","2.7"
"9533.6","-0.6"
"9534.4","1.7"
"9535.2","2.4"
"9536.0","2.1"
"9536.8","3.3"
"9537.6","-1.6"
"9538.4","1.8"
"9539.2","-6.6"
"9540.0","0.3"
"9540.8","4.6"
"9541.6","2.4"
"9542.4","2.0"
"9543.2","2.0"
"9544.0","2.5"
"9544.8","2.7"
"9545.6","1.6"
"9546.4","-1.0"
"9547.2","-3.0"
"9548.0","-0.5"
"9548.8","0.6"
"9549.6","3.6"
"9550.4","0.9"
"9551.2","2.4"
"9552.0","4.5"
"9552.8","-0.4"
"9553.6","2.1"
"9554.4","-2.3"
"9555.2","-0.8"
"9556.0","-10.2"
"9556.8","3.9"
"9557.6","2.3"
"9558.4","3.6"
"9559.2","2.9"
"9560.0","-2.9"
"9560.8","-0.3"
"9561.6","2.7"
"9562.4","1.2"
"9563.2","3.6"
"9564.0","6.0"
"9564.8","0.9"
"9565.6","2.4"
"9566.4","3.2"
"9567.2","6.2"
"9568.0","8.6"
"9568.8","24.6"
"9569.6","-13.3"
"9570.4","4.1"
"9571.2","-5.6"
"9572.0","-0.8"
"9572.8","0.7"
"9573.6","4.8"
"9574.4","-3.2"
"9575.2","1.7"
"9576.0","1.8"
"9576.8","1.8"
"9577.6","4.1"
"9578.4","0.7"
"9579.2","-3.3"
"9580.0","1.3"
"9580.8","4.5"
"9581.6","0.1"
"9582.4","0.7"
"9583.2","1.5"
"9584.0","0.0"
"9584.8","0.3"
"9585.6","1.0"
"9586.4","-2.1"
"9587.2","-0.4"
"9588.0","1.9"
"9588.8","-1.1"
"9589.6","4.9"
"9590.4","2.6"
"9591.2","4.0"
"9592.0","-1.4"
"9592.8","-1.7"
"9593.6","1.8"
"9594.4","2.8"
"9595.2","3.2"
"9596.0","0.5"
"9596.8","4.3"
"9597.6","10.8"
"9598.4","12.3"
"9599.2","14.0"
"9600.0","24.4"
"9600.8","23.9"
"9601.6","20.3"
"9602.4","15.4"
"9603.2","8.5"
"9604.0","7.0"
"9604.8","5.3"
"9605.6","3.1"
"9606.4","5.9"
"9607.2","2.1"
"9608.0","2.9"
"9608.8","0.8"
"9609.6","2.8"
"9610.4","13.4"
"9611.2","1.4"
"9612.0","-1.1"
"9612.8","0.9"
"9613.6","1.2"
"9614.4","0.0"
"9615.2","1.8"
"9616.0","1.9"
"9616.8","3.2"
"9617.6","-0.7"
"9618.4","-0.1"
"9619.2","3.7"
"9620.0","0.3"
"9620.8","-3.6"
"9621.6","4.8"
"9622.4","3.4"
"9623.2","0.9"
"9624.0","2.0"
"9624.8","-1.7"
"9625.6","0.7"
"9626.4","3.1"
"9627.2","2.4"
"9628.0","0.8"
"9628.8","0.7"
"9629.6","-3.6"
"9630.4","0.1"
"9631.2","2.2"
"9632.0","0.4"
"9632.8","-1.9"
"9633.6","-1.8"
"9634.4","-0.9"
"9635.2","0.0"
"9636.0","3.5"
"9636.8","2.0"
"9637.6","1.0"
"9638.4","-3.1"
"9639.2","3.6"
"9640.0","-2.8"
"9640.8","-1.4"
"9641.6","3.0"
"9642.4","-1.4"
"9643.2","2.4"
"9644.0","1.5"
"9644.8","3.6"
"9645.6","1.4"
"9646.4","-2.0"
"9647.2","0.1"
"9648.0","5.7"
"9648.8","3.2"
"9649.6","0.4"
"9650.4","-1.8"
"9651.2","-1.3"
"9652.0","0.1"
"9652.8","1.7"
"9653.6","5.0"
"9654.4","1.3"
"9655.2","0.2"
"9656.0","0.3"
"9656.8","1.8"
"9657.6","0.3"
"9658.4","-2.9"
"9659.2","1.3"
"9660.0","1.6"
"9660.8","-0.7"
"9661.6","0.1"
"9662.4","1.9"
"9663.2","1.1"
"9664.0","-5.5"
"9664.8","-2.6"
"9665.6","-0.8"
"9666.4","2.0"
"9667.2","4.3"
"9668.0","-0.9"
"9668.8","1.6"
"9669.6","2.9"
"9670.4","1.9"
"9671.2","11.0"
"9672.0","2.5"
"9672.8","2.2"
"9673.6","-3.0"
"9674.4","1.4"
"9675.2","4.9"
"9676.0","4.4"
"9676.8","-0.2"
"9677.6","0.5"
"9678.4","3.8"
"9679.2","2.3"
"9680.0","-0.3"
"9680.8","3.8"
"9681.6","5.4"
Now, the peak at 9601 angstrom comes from [O III] 5007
